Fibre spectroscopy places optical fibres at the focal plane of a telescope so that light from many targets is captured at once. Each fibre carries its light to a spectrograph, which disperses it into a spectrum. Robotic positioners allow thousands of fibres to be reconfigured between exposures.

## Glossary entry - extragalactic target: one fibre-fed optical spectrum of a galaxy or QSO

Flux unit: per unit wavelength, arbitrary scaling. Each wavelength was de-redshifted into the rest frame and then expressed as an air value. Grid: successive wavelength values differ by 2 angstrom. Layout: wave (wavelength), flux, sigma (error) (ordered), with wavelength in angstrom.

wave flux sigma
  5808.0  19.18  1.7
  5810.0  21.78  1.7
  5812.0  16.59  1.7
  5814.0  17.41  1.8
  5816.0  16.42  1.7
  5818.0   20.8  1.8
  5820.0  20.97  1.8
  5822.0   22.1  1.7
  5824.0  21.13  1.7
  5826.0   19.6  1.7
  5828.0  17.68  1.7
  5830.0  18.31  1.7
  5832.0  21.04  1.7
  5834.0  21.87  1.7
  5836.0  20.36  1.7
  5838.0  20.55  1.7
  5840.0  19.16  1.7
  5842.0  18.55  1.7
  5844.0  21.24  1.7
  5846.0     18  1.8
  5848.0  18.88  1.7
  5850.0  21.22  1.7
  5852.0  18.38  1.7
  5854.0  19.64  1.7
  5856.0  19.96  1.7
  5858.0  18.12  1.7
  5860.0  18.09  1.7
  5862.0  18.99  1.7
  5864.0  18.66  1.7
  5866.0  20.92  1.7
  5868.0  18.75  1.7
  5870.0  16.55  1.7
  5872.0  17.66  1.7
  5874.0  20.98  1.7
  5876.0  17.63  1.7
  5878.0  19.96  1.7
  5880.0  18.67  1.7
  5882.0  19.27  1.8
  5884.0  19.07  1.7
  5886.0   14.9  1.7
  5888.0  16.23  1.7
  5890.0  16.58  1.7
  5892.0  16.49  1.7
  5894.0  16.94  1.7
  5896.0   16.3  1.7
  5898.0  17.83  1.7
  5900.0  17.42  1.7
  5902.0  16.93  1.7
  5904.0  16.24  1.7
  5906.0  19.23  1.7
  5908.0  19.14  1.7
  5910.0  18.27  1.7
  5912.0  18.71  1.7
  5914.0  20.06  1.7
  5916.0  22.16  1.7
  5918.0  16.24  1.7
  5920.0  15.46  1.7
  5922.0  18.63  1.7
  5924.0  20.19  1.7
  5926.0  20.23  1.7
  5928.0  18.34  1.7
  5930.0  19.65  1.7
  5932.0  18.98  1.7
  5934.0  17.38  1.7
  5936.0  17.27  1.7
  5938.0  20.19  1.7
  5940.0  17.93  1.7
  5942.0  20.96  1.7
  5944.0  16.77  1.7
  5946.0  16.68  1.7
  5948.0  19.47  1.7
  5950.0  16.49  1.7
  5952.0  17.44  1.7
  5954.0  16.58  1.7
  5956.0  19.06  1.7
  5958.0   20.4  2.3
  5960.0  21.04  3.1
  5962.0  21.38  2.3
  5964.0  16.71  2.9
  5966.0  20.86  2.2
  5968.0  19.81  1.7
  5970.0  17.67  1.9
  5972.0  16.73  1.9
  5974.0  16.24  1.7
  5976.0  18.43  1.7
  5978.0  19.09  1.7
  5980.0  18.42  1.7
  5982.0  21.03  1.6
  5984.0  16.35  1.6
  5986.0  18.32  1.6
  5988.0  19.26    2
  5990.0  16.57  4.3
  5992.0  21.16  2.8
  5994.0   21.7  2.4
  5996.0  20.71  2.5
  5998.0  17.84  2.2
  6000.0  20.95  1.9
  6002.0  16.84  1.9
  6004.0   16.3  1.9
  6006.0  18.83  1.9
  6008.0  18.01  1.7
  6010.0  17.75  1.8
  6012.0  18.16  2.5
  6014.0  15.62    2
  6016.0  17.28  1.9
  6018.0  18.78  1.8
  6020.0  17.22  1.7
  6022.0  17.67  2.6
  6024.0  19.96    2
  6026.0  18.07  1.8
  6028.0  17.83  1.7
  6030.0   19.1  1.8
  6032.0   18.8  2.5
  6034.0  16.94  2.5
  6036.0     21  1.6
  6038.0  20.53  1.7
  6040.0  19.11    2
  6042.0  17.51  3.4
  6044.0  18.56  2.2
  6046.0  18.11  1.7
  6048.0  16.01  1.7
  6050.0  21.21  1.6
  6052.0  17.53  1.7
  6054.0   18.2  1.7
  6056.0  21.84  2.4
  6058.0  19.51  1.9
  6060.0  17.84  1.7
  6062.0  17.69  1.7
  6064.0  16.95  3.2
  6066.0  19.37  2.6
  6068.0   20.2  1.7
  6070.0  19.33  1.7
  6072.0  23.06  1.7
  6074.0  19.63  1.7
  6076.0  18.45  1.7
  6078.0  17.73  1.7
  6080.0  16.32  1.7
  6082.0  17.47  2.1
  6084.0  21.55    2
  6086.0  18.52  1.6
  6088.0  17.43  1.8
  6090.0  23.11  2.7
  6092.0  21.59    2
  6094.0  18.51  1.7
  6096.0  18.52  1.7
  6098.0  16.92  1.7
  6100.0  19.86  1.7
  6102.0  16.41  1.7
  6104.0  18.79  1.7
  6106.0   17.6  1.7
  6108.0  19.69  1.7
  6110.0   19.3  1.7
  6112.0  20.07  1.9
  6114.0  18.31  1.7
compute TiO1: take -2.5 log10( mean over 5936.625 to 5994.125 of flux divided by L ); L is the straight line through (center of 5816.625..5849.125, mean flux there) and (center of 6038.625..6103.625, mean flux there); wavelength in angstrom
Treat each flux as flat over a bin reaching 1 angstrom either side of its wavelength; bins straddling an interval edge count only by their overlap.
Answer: 0.04 mag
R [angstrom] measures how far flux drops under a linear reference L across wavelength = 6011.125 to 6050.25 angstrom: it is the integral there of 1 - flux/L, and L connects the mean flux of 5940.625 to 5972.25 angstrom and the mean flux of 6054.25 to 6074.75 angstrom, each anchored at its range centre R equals 1.9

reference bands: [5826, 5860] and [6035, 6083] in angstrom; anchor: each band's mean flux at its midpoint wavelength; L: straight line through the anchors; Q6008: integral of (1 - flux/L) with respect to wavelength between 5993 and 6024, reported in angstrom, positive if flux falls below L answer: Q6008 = 1.2 angstrom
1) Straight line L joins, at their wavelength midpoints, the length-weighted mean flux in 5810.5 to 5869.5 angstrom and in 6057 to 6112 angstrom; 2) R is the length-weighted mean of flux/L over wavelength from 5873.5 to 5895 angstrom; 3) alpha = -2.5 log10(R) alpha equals 0.09 mag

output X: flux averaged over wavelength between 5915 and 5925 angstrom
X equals 18.5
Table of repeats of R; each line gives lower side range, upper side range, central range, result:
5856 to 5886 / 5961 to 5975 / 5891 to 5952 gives 1.28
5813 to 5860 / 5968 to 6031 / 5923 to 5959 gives 0.45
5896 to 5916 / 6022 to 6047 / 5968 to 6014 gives 0.40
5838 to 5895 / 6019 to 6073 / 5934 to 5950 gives 0.36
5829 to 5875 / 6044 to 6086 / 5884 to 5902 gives 2.38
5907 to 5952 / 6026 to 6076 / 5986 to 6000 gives -0.58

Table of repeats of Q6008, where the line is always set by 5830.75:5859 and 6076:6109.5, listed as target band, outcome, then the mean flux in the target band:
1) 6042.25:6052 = 0.33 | 18.3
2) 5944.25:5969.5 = 0.74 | 18.7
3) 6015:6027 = 0.56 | 18.2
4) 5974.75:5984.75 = 0.29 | 18.7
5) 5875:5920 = 3.88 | 17.9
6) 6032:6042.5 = -0.05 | 19.1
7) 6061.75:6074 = -0.46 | 19.6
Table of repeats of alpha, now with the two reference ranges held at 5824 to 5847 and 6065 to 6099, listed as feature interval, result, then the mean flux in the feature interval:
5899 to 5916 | 0.06 mag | 18.5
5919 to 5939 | 0.05 mag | 18.6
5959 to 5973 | 0.02 mag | 19.2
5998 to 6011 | 0.08 mag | 18.1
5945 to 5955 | 0.13 mag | 17.3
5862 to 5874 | 0.05 mag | 18.8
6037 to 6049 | 0.06 mag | 18.3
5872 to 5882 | 0.03 mag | 19.1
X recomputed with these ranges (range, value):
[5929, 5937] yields 18.3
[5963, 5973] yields 18.4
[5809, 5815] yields 18.6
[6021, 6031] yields 18.5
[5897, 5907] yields 17.5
